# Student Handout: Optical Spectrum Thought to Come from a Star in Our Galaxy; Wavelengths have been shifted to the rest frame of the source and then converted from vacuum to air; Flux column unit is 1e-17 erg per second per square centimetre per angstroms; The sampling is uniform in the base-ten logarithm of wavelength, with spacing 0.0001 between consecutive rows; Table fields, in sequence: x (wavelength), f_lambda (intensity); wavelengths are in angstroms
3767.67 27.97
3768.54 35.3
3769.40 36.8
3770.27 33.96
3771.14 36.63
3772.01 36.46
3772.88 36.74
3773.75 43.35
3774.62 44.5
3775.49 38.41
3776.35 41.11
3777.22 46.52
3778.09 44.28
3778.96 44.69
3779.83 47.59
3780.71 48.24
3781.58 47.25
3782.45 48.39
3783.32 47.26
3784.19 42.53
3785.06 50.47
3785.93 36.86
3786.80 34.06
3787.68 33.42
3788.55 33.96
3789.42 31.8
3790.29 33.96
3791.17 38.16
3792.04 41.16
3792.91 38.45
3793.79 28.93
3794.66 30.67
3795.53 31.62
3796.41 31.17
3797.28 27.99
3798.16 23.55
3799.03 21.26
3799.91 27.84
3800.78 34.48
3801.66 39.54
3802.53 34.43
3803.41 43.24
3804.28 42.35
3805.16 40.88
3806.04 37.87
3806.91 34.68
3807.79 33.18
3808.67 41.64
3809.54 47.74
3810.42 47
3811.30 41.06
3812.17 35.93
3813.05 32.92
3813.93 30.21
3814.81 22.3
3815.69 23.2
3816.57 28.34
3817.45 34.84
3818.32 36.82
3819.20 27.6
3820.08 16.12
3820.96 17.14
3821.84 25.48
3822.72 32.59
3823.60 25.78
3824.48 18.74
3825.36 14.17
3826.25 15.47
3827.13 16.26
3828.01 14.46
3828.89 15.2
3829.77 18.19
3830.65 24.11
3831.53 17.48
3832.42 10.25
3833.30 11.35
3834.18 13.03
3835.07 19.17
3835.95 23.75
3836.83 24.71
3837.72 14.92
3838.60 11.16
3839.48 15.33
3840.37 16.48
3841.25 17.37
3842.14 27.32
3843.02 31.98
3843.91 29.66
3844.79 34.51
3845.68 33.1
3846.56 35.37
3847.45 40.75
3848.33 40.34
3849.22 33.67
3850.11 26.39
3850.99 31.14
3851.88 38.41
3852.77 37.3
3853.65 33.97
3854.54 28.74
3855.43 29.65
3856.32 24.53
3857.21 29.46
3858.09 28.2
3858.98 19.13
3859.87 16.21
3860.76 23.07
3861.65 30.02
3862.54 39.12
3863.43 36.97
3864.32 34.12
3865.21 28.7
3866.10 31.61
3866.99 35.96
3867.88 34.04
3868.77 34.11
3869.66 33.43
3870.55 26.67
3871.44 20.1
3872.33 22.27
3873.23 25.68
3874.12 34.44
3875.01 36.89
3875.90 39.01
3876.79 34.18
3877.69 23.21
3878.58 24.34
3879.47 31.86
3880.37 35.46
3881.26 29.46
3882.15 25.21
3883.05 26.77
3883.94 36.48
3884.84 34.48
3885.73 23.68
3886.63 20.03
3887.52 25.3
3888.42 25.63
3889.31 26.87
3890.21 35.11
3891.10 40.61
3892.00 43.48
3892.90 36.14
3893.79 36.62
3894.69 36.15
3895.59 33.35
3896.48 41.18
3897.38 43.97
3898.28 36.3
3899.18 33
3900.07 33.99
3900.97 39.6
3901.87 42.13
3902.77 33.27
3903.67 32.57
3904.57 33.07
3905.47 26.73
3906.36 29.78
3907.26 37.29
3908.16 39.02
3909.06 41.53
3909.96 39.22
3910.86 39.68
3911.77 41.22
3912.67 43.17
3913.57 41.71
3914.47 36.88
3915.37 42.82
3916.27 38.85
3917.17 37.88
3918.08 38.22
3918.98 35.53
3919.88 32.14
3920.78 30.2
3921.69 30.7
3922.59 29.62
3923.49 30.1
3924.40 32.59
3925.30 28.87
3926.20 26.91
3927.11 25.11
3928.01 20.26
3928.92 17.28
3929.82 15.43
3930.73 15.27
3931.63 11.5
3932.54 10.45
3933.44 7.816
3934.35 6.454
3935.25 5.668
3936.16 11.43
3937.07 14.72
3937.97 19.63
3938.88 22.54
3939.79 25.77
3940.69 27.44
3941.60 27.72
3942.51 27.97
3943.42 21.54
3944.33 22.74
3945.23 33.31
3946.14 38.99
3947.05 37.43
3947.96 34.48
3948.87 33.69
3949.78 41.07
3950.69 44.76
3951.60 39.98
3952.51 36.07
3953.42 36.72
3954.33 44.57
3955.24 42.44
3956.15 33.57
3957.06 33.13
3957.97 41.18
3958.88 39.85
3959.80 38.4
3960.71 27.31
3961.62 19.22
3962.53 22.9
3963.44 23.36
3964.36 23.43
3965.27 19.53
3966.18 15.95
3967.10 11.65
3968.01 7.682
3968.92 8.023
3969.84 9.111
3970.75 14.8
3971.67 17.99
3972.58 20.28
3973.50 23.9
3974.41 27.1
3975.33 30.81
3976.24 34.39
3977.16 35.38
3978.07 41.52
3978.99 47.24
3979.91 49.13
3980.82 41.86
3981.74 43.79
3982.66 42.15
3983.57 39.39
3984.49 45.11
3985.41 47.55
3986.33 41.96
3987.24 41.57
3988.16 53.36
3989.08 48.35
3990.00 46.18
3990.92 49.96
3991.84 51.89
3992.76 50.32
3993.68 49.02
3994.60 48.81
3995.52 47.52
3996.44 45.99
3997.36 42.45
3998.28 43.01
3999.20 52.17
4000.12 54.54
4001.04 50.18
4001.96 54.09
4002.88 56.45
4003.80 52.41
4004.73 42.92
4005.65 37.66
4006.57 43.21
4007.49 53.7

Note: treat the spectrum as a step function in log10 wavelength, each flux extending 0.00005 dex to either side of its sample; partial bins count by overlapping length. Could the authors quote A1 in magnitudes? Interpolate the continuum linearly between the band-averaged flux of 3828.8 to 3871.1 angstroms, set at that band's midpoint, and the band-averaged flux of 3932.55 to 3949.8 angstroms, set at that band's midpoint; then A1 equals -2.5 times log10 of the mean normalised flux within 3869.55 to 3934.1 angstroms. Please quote -0.25 mag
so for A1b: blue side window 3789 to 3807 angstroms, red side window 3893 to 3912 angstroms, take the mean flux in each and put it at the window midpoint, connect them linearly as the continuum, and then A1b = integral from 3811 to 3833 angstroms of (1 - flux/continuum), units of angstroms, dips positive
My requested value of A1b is 7.0 angstroms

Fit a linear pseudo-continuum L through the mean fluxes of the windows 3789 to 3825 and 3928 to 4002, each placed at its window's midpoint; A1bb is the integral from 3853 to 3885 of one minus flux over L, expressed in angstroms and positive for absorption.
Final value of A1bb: 2.40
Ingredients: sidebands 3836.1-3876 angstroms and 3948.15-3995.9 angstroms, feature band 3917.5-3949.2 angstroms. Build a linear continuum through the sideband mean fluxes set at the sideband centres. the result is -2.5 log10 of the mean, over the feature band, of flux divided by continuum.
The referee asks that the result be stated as 0.34 mag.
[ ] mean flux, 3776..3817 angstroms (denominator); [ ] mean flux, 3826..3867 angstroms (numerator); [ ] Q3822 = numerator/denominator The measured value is 0.69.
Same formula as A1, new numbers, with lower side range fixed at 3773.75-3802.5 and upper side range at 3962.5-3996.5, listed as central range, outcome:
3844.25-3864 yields 0.17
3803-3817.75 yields 0.03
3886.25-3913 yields 0.01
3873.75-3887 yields 0.19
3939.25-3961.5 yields 0.03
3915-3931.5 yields 0.23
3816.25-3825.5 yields 0.41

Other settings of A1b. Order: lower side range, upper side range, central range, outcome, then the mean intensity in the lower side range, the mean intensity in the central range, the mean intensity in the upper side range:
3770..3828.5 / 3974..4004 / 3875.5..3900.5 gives 4.5 angstroms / 34.4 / 32.6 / 45.6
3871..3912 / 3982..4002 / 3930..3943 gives 7.5 angstroms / 33.1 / 16.7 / 47.4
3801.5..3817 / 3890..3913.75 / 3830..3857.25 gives 8.1 angstroms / 36.4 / 25.9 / 37.4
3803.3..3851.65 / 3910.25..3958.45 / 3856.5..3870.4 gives -1.1 angstroms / 27.1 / 30.1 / 29.6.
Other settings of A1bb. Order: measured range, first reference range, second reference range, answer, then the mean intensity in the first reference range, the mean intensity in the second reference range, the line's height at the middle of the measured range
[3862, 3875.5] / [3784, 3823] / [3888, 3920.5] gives 1.5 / 33.7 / 36.8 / 35.7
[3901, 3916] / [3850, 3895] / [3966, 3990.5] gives -2.9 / 30.6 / 33.1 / 31.4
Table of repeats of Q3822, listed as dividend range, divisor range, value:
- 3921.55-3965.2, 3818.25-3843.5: 1.39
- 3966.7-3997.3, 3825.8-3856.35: 1.51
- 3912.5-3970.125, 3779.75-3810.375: 0.73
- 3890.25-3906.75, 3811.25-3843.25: 1.65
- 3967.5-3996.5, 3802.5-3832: 1.29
